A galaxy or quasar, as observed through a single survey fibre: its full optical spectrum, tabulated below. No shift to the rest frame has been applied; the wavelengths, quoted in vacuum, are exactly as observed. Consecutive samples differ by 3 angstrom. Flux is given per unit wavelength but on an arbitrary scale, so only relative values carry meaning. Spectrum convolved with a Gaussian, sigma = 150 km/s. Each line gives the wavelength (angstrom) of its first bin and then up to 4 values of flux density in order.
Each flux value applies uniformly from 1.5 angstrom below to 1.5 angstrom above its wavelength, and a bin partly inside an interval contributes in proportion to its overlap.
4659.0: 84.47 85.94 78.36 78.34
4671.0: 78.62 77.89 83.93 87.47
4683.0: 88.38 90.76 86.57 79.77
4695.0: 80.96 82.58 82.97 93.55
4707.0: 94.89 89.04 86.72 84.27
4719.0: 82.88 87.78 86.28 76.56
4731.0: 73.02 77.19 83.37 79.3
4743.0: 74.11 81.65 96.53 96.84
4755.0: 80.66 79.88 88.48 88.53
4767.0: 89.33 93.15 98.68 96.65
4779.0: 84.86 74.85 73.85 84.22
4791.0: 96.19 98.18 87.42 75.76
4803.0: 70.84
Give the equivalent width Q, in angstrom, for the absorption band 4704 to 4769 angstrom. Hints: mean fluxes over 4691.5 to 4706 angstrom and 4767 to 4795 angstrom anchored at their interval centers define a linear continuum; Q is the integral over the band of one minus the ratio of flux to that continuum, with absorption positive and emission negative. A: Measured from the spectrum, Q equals 1.2 angstrom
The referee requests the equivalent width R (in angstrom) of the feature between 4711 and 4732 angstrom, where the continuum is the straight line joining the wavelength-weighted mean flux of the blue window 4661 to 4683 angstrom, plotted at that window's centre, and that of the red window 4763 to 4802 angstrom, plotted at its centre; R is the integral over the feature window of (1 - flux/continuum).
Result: 0.4 angstrom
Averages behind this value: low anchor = 81.9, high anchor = 87.6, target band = 82.9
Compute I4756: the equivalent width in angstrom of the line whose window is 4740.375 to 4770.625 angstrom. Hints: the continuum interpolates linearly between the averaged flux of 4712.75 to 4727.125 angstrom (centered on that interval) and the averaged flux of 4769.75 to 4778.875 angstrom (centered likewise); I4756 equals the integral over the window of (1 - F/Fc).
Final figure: 1.67 angstrom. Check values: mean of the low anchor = 85.1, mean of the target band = 86.5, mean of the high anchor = 94.9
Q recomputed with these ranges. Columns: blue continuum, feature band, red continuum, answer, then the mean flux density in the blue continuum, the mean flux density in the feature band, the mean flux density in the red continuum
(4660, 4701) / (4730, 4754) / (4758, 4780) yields 1.5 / 83.1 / 82.9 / 90.7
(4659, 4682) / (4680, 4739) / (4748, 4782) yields 0.2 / 81.8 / 84.6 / 89.6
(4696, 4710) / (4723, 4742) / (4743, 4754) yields 2.0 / 88.3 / 79.4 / 88.8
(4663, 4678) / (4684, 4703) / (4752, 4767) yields -0.7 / 79.5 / 84.3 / 86.1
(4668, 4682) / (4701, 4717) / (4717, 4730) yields -1.3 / 81.8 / 89.2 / 83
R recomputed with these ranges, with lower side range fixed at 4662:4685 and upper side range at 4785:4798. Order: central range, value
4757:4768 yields 0.14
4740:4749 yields 0.57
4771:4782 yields -0.27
